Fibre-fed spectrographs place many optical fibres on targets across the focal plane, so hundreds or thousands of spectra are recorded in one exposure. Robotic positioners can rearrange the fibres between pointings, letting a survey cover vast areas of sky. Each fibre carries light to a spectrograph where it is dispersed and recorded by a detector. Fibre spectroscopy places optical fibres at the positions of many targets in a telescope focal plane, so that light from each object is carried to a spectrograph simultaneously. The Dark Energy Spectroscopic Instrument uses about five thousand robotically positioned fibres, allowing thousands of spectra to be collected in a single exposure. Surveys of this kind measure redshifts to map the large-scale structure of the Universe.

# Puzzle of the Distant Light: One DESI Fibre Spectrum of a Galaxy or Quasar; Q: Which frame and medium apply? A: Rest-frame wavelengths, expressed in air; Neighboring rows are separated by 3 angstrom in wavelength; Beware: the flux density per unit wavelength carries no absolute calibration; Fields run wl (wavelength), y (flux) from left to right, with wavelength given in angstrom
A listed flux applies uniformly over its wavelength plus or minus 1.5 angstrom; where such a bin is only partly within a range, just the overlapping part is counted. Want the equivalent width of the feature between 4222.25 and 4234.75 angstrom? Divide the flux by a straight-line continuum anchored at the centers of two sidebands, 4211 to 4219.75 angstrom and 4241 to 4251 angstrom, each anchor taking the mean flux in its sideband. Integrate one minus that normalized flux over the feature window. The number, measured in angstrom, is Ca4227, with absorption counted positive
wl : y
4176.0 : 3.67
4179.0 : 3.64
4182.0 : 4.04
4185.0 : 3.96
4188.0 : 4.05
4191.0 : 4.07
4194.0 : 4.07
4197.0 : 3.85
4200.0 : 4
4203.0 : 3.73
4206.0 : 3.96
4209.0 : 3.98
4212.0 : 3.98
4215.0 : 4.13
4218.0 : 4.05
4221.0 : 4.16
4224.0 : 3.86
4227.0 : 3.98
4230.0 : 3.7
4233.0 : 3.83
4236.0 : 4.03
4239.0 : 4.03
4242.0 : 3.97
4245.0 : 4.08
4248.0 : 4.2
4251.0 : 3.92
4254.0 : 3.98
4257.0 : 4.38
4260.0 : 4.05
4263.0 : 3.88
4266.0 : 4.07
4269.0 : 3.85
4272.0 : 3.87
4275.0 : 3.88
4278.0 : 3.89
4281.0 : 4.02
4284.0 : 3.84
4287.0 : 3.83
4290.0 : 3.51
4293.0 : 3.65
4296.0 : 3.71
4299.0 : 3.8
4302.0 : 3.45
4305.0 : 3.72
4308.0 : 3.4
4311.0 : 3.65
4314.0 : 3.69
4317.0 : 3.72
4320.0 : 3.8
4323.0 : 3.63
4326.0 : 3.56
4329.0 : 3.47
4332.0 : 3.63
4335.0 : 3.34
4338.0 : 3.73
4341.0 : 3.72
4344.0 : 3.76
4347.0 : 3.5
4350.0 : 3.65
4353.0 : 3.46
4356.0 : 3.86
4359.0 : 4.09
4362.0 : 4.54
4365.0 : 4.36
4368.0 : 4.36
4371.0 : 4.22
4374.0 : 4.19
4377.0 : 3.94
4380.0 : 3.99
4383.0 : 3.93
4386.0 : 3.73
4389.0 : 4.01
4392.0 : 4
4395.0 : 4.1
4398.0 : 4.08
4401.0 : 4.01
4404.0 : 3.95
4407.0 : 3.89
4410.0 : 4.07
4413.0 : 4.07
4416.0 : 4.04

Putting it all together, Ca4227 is 0.65 angstrom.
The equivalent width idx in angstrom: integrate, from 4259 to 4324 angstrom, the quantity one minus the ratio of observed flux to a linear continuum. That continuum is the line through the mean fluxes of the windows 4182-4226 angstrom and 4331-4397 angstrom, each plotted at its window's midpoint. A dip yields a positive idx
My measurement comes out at 3.0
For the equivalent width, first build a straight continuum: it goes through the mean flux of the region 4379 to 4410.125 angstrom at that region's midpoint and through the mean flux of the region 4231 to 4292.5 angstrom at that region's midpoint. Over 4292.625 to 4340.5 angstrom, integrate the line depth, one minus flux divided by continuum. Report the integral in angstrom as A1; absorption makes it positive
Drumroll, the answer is 4.1 angstrom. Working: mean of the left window 3.95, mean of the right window 3.97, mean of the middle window 3.62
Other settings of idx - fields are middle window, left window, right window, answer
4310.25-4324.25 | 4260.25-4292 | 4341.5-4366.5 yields 0.7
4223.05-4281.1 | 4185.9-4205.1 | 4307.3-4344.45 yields -2.4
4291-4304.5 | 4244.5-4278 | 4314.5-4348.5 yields 0.6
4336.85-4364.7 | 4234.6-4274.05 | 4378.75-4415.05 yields 1.1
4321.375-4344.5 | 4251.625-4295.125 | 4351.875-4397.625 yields 2.3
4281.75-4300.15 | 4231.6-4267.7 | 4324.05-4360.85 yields 0.6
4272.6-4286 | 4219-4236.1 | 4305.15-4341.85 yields -0.5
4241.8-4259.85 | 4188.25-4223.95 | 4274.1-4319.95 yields -1.1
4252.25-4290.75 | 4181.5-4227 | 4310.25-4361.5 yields -1.0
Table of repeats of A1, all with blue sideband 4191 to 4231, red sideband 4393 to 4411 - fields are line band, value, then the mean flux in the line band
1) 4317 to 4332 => 1.4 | 3.63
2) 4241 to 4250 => -0.2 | 4.08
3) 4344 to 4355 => 1.2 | 3.58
